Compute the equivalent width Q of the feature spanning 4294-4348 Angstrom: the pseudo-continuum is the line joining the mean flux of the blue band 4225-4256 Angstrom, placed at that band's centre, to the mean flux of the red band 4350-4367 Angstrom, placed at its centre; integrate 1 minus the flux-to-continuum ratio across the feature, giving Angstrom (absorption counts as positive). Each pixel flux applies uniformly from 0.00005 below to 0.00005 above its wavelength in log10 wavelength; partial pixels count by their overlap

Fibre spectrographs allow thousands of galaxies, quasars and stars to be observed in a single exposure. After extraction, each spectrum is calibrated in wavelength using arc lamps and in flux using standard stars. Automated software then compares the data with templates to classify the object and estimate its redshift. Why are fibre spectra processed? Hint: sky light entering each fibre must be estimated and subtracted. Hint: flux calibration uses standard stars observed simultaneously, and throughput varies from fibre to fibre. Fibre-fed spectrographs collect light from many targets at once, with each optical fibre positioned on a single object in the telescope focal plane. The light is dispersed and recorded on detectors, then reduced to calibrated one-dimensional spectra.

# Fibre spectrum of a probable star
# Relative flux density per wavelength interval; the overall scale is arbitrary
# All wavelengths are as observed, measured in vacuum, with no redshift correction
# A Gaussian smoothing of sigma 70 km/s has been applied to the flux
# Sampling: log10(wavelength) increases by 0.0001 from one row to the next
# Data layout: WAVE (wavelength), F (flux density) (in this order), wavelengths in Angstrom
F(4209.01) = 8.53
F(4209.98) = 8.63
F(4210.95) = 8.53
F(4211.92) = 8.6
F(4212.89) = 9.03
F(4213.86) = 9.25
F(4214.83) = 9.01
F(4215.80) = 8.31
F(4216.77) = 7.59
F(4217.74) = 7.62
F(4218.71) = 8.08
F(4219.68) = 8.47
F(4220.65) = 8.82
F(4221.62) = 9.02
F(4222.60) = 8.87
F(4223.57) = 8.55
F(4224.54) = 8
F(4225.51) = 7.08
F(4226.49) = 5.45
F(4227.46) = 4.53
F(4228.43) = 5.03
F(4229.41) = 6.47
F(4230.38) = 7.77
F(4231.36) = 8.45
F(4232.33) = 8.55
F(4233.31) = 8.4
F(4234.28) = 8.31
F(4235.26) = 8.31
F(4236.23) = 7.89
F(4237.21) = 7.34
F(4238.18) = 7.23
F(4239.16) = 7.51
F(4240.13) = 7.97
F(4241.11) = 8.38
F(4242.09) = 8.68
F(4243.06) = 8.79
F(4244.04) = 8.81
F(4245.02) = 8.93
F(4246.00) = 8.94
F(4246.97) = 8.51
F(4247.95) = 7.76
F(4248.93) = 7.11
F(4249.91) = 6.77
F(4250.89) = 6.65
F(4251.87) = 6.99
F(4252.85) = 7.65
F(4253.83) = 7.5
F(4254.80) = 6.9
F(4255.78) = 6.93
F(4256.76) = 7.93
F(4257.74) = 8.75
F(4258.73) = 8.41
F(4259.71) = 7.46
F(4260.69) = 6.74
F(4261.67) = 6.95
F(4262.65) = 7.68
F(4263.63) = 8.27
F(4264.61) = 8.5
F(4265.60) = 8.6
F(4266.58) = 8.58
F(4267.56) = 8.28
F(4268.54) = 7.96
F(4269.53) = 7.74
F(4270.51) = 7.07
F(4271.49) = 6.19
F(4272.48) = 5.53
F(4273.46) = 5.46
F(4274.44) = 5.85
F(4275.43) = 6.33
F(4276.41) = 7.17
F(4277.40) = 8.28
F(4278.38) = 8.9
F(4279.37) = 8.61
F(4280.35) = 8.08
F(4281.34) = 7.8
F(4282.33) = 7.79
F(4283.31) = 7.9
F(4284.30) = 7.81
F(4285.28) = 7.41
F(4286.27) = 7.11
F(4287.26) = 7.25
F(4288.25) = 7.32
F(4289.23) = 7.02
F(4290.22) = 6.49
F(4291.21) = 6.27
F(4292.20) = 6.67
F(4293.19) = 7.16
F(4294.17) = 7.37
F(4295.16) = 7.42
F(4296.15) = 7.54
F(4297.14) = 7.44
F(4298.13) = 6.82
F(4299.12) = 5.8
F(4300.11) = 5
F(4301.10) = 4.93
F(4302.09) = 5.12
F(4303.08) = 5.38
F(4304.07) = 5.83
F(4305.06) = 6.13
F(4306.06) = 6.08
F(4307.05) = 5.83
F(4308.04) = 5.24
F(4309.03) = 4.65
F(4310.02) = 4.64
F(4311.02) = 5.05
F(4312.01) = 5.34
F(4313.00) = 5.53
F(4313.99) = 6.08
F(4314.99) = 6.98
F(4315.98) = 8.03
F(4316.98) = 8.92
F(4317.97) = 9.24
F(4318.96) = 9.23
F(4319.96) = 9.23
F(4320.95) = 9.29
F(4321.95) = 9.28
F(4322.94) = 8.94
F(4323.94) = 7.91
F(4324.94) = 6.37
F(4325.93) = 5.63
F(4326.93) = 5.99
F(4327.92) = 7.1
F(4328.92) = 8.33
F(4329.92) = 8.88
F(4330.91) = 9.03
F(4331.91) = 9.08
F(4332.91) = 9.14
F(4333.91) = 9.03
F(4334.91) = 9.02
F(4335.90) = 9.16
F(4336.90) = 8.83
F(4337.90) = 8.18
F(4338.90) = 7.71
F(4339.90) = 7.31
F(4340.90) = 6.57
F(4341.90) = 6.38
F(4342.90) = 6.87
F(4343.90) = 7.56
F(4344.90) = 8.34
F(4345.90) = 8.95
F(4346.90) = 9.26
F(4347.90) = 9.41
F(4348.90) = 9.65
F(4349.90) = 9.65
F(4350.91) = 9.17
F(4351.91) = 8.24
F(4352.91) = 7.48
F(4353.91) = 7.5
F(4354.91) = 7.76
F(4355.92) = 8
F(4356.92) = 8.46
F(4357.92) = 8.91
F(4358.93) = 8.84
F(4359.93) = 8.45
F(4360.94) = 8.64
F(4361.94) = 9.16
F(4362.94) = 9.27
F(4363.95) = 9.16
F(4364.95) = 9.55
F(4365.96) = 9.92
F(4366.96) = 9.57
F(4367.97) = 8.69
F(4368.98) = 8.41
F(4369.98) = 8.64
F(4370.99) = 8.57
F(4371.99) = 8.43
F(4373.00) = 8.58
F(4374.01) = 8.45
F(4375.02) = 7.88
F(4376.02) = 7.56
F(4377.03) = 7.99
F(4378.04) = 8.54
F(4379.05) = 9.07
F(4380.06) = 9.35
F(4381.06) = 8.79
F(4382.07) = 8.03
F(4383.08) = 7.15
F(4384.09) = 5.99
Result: 6.8 Angstrom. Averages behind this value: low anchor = 7.56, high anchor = 8.71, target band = 7.3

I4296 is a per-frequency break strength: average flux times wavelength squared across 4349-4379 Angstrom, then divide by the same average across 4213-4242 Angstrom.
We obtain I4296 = 1.2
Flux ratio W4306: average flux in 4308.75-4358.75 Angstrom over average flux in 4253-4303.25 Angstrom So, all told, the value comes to 1.10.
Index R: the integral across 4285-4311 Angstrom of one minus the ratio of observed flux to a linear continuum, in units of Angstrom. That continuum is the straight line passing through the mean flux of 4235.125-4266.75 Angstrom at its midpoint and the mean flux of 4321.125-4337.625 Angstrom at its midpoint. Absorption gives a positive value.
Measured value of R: 5.8 Angstrom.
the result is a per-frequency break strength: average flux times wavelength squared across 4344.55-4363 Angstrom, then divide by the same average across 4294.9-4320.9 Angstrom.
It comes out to 1.4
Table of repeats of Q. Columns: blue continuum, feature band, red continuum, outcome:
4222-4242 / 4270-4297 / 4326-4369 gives 2.59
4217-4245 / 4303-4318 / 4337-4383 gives 3.84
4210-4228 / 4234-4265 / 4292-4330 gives -0.74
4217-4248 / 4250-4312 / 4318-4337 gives 9.06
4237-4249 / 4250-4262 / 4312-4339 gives 1.18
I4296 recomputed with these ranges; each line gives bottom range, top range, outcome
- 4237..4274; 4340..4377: 1.16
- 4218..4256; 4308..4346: 1.03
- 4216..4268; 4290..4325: 0.90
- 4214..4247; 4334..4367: 1.13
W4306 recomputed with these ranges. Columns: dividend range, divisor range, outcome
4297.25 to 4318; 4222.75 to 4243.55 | 0.79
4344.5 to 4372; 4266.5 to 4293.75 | 1.21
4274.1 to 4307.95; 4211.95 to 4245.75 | 0.86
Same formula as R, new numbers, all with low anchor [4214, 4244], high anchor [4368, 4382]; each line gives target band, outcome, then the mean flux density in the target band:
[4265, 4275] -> 1.1 Angstrom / 7.13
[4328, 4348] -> 0.0 Angstrom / 8.3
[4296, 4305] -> 2.5 Angstrom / 5.93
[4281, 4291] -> 0.9 Angstrom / 7.35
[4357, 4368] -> -0.9 Angstrom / 9.1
